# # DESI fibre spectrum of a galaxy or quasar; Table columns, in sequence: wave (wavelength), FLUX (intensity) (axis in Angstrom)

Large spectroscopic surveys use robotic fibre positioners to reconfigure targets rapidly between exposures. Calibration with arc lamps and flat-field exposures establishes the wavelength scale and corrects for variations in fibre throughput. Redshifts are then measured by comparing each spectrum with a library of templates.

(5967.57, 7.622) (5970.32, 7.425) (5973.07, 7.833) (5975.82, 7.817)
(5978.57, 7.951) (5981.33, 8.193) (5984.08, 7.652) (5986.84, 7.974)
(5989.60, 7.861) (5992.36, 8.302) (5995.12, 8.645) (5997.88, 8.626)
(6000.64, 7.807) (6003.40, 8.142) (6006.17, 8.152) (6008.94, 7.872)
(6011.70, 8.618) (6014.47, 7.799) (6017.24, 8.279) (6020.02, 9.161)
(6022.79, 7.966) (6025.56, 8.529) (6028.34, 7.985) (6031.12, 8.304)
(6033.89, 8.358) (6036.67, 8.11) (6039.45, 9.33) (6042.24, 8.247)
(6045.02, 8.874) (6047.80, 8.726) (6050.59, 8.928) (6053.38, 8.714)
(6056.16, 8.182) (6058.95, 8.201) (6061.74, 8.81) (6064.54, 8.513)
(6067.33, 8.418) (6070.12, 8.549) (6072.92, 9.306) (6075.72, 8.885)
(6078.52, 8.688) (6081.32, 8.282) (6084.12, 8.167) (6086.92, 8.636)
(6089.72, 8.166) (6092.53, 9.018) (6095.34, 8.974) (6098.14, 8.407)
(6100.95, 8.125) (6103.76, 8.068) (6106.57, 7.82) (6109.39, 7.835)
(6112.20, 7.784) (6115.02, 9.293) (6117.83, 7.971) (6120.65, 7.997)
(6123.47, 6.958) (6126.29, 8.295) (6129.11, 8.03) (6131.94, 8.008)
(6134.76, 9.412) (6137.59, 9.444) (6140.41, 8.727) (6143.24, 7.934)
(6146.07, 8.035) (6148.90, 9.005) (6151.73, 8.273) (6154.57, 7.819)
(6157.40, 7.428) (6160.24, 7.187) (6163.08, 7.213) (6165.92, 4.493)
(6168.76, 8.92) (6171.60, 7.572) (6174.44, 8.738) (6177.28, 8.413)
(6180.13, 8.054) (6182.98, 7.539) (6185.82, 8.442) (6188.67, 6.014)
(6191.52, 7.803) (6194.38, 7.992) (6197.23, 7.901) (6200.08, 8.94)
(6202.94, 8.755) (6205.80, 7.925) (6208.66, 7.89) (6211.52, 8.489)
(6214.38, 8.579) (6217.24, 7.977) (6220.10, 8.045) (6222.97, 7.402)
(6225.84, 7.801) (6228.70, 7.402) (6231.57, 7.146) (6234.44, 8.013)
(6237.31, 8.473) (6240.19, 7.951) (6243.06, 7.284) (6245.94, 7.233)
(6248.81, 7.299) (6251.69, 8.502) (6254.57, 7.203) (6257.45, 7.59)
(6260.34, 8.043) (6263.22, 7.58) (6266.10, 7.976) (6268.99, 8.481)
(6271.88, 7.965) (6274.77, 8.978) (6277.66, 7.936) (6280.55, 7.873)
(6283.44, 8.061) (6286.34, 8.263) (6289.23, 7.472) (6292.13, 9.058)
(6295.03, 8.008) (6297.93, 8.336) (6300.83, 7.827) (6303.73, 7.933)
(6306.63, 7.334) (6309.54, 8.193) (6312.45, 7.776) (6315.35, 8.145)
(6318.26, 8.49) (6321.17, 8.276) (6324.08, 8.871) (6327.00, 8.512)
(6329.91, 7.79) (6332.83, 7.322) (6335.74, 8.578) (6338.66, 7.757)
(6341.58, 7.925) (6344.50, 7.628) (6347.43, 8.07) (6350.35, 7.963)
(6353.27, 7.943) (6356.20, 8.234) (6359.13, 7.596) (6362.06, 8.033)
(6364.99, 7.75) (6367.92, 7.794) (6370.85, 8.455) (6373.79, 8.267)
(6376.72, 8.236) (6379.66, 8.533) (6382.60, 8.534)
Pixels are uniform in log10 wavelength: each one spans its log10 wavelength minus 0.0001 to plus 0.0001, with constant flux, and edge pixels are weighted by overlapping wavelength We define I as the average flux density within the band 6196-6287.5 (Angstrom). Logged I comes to 7.97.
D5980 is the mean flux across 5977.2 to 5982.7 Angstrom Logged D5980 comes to 8.06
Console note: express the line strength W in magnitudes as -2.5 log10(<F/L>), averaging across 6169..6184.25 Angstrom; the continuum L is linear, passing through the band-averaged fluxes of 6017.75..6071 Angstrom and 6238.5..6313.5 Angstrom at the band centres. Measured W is 0.006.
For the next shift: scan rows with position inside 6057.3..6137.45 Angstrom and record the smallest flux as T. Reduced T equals 6.958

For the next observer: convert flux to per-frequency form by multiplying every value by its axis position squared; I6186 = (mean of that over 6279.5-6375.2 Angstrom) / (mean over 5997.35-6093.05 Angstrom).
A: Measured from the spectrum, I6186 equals 1.0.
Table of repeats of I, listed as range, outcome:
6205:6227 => 8.02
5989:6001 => 8.31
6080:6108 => 8.37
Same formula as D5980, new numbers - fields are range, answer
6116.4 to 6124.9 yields 7.65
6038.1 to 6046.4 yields 8.81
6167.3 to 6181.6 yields 8.33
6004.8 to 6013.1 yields 8.22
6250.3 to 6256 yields 7.85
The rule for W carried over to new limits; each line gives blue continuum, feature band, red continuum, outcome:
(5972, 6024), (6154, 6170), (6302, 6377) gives 0.14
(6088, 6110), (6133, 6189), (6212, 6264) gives 0.01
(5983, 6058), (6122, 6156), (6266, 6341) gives -0.01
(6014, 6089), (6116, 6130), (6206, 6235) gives 0.05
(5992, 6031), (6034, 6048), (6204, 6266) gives -0.05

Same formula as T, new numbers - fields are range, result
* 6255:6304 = 7.472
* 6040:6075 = 8.182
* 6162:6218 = 4.493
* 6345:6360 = 7.596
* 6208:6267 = 7.146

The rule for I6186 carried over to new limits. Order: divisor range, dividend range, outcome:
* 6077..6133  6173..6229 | 1.01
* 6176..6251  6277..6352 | 1.06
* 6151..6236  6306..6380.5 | 1.08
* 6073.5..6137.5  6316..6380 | 1.05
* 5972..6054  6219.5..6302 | 1.03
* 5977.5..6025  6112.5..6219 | 1.04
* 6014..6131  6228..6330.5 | 1.02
